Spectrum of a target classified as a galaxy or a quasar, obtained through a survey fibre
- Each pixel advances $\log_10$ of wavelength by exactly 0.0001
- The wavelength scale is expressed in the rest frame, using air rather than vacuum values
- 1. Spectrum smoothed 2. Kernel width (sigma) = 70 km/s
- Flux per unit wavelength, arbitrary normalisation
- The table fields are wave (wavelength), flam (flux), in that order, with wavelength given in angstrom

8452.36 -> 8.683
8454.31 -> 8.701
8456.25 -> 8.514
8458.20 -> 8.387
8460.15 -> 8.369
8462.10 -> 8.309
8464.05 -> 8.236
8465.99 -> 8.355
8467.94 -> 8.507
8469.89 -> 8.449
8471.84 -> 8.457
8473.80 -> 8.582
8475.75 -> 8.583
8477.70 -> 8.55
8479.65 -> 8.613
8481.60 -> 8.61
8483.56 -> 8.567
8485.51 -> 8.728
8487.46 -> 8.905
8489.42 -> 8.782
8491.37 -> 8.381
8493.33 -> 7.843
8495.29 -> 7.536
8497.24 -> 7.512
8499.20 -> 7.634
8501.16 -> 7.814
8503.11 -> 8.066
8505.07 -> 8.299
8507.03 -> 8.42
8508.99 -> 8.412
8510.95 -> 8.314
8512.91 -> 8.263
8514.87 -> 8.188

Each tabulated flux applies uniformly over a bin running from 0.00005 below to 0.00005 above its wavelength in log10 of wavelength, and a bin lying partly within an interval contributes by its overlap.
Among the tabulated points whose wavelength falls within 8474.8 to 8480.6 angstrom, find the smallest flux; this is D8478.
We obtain 8.55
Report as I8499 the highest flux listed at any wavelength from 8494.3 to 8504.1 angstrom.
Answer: 8.066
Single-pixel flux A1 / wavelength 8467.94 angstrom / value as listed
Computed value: 8.507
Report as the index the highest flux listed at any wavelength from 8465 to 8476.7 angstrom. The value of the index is 8.583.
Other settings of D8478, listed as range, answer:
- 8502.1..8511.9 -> 8.066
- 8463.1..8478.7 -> 8.236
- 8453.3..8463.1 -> 8.309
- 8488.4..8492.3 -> 8.381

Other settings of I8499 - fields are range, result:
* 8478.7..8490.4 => 8.905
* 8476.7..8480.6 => 8.613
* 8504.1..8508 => 8.42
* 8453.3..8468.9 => 8.701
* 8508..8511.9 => 8.412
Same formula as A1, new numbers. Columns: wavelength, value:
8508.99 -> 8.412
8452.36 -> 8.683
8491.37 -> 8.381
